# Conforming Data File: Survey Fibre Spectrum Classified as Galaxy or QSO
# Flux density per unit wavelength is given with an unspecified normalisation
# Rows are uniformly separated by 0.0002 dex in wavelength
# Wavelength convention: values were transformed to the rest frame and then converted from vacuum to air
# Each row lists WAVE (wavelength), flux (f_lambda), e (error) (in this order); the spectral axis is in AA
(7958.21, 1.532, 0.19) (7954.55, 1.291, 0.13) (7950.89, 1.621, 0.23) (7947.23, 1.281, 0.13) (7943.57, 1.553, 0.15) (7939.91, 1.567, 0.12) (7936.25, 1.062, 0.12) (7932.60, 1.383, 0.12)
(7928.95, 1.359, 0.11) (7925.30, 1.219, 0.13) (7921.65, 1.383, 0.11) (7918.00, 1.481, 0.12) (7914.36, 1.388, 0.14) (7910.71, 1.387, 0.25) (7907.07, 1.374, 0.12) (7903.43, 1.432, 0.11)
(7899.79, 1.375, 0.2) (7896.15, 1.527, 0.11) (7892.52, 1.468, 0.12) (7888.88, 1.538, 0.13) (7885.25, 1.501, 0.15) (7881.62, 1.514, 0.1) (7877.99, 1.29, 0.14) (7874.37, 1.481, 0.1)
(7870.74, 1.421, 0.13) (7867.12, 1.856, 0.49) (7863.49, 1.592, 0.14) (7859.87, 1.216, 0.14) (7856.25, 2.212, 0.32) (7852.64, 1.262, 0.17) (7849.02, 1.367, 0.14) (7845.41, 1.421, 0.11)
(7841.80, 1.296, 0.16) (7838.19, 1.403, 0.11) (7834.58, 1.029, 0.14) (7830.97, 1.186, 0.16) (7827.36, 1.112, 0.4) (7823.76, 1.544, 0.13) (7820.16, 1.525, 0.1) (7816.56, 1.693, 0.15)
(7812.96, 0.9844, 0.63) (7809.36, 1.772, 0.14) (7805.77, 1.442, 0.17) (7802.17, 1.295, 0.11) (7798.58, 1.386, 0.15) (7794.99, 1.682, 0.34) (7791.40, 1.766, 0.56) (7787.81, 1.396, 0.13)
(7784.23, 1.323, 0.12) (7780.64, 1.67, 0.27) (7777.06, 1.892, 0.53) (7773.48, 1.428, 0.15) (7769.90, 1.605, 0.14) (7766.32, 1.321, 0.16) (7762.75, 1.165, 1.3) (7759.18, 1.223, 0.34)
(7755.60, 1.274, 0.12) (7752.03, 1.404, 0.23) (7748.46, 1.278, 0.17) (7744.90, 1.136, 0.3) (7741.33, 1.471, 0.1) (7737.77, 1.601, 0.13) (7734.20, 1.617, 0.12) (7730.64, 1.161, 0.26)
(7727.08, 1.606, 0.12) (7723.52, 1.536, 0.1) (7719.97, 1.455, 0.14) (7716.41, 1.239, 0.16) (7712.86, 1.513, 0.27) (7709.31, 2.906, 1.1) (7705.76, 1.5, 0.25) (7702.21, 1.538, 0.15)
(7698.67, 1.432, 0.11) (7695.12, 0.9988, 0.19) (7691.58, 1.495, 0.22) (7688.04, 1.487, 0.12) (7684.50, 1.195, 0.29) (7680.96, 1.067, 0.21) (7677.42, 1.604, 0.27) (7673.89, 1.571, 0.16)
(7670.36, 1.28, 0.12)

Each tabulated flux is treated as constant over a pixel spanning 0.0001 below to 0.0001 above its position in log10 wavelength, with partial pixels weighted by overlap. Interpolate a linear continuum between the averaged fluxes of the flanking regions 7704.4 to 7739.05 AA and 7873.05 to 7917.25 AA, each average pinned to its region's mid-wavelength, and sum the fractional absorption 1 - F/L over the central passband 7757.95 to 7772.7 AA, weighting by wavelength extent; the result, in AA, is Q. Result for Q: 2.2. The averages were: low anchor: 1.61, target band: 1.34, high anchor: 1.44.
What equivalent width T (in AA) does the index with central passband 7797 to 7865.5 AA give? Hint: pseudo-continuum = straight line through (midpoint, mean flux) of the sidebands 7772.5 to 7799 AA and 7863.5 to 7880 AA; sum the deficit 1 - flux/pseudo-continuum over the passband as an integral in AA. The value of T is 6.2 AA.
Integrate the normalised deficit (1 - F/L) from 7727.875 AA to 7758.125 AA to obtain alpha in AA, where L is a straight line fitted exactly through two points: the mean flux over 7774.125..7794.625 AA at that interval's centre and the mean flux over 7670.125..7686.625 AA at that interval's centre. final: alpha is 2.7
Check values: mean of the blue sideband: 1.35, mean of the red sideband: 1.6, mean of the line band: 1.37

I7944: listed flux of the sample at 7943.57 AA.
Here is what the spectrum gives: 1.553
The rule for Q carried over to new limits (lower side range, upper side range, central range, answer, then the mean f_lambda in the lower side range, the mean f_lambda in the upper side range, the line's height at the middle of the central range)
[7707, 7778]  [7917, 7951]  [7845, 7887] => -2.91 AA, 1.49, 1.38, 1.42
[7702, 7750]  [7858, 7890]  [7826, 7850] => 3.90 AA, 1.54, 1.49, 1.5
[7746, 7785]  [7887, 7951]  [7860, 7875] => -1.55 AA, 1.41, 1.41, 1.41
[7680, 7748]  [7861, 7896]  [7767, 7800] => -1.69 AA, 1.47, 1.51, 1.49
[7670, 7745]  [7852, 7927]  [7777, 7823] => -0.98 AA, 1.48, 1.48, 1.48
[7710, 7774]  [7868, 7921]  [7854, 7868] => -2.48 AA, 1.42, 1.45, 1.44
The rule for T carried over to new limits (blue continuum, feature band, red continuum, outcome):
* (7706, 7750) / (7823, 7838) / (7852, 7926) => 2.9 AA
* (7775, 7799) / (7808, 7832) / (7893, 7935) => 2.2 AA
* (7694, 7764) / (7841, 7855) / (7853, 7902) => 1.3 AA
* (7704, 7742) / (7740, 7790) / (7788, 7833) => 4.1 AA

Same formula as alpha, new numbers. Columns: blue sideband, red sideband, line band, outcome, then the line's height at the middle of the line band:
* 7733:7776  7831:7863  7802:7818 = -0.63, 1.39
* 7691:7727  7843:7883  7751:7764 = 2.40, 1.55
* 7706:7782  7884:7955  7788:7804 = -0.49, 1.47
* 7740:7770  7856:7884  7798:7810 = -0.45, 1.4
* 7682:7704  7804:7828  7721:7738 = -1.39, 1.38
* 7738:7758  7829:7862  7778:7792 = -1.98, 1.35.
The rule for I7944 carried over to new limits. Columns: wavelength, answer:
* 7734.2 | 1.617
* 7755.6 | 1.274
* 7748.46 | 1.278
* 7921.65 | 1.383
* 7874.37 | 1.481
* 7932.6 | 1.383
